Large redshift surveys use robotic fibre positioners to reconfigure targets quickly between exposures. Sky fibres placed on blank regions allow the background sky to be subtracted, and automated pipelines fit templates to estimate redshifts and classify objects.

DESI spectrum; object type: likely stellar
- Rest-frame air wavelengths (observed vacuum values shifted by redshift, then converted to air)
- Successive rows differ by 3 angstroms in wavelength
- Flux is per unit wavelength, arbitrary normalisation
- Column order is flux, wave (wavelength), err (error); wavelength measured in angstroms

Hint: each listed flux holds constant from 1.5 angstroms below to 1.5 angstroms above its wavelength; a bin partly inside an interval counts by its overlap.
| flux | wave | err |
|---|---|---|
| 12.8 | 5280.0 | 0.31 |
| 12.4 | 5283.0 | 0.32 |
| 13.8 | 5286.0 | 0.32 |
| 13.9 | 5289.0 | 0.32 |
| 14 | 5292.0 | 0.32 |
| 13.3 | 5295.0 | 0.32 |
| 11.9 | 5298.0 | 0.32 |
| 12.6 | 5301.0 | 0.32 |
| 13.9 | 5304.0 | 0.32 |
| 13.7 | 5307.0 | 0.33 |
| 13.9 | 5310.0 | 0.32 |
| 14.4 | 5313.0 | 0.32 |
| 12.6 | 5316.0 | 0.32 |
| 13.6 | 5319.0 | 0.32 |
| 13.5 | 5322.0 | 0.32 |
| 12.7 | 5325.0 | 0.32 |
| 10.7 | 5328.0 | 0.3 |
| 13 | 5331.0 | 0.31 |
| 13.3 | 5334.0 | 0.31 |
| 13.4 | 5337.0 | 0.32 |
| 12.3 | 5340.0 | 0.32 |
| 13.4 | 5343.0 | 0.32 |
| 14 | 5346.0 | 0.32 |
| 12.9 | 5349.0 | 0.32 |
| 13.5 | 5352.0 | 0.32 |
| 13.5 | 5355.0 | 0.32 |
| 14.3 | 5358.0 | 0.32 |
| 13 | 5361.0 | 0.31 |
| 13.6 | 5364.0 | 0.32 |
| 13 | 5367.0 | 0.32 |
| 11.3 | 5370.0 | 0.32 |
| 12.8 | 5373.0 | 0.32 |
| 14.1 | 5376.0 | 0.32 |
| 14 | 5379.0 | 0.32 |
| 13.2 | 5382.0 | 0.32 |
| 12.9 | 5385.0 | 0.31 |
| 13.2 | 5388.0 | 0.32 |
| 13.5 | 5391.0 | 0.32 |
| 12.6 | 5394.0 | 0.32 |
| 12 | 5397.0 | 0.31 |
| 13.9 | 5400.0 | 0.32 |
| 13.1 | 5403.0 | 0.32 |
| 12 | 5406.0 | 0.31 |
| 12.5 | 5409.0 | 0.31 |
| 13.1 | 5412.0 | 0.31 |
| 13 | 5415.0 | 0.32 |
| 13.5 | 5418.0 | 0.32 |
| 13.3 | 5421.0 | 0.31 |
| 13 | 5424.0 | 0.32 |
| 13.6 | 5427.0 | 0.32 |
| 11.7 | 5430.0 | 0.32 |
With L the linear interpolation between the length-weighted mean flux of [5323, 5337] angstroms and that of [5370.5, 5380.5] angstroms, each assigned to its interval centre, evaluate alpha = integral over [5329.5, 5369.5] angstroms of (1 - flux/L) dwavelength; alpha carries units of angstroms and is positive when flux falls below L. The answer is -1.1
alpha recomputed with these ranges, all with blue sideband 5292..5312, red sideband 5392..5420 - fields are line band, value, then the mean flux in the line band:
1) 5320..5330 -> 0.61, 12.4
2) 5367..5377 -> 0.24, 12.7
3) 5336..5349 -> -0.09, 13.2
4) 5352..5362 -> -0.41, 13.6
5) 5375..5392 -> -0.65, 13.5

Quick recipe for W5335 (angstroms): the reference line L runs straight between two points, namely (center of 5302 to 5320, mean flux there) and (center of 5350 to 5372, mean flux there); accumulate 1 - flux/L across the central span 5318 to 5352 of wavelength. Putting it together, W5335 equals 1.1 angstroms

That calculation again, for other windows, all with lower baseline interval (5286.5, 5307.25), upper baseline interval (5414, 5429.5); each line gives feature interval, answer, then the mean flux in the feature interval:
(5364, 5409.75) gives 0.9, 13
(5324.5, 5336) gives 0.7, 12.4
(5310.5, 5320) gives -0.2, 13.6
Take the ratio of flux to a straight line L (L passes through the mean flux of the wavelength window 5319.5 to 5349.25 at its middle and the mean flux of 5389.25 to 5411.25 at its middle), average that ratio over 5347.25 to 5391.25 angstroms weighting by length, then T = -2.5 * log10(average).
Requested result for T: -0.03 mag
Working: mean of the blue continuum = 12.9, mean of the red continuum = 12.8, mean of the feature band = 13.3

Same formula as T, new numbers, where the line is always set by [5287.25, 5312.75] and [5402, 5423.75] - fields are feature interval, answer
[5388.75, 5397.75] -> 0.02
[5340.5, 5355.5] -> -0.01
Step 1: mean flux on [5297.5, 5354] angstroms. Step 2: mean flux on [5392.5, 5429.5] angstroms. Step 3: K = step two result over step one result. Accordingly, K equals 1.0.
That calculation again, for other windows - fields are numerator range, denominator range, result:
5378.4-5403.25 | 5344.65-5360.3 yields 0.97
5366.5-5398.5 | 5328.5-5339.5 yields 1.00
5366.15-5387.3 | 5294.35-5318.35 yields 0.98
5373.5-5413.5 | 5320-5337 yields 1.03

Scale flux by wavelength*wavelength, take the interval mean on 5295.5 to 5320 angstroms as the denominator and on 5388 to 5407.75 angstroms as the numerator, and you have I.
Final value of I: 1.00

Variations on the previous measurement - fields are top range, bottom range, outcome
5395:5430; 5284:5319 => 1.00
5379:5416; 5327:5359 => 1.01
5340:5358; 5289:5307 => 1.03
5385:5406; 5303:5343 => 1.01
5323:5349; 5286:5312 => 0.97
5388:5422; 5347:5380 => 0.99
